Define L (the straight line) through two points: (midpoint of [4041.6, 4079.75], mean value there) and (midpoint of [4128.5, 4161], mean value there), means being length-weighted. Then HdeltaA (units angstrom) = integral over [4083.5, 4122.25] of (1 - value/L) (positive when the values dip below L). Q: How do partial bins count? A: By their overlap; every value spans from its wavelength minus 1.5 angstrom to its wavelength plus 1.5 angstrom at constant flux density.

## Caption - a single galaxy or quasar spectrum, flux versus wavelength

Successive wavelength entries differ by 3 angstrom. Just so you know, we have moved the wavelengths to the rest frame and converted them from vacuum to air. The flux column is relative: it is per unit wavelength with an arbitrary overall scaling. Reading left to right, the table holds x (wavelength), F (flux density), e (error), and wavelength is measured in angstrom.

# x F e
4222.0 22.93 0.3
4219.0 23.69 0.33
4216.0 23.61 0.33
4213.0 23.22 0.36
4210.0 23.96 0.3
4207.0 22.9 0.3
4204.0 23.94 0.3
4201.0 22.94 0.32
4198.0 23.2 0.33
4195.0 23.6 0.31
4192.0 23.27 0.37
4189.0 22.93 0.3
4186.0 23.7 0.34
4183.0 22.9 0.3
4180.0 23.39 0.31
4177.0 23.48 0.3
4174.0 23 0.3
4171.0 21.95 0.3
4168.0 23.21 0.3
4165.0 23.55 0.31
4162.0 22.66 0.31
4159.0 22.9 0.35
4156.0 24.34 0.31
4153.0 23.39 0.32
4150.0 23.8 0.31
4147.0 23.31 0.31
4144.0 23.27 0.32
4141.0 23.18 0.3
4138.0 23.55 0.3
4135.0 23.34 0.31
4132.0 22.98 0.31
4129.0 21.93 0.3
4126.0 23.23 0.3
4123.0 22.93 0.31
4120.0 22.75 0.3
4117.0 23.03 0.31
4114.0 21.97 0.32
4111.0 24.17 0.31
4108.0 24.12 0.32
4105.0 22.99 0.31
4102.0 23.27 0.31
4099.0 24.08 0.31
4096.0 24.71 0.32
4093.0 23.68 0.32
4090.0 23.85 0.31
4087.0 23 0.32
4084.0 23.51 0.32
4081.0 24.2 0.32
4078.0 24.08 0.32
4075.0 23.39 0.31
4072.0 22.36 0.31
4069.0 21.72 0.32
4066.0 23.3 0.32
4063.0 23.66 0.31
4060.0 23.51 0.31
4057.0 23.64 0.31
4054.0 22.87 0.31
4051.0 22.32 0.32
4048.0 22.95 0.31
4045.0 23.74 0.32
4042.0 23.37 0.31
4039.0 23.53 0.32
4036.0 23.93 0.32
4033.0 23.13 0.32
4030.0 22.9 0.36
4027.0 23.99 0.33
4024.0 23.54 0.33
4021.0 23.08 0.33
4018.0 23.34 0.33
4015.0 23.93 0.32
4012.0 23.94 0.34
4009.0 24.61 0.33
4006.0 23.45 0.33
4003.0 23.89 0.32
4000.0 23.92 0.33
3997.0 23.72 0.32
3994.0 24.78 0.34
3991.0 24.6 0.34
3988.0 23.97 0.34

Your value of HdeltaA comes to -0.39 angstrom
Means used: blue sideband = 23.1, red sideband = 23.3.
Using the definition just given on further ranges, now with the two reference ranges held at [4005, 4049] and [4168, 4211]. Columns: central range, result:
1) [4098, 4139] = 0.39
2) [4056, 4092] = 0.18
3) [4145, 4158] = -0.20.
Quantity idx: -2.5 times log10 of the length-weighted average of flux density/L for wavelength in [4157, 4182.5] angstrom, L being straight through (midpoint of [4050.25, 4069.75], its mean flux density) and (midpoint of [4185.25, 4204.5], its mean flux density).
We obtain 0.01 mag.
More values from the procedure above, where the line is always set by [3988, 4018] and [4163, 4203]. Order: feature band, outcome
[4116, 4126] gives 0.02 mag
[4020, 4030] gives 0.02 mag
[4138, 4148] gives 0.00 mag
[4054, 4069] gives 0.02 mag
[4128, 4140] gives 0.02 mag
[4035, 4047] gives 0.01 mag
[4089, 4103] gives -0.02 mag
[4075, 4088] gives 0.00 mag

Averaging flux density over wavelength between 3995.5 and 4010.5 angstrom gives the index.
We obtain 23.9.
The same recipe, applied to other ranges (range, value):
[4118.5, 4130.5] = 22.7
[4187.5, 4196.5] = 23.3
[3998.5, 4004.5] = 23.9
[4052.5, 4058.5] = 23.3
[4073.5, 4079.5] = 23.7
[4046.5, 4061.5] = 23.1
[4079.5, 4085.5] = 23.9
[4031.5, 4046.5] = 23.5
